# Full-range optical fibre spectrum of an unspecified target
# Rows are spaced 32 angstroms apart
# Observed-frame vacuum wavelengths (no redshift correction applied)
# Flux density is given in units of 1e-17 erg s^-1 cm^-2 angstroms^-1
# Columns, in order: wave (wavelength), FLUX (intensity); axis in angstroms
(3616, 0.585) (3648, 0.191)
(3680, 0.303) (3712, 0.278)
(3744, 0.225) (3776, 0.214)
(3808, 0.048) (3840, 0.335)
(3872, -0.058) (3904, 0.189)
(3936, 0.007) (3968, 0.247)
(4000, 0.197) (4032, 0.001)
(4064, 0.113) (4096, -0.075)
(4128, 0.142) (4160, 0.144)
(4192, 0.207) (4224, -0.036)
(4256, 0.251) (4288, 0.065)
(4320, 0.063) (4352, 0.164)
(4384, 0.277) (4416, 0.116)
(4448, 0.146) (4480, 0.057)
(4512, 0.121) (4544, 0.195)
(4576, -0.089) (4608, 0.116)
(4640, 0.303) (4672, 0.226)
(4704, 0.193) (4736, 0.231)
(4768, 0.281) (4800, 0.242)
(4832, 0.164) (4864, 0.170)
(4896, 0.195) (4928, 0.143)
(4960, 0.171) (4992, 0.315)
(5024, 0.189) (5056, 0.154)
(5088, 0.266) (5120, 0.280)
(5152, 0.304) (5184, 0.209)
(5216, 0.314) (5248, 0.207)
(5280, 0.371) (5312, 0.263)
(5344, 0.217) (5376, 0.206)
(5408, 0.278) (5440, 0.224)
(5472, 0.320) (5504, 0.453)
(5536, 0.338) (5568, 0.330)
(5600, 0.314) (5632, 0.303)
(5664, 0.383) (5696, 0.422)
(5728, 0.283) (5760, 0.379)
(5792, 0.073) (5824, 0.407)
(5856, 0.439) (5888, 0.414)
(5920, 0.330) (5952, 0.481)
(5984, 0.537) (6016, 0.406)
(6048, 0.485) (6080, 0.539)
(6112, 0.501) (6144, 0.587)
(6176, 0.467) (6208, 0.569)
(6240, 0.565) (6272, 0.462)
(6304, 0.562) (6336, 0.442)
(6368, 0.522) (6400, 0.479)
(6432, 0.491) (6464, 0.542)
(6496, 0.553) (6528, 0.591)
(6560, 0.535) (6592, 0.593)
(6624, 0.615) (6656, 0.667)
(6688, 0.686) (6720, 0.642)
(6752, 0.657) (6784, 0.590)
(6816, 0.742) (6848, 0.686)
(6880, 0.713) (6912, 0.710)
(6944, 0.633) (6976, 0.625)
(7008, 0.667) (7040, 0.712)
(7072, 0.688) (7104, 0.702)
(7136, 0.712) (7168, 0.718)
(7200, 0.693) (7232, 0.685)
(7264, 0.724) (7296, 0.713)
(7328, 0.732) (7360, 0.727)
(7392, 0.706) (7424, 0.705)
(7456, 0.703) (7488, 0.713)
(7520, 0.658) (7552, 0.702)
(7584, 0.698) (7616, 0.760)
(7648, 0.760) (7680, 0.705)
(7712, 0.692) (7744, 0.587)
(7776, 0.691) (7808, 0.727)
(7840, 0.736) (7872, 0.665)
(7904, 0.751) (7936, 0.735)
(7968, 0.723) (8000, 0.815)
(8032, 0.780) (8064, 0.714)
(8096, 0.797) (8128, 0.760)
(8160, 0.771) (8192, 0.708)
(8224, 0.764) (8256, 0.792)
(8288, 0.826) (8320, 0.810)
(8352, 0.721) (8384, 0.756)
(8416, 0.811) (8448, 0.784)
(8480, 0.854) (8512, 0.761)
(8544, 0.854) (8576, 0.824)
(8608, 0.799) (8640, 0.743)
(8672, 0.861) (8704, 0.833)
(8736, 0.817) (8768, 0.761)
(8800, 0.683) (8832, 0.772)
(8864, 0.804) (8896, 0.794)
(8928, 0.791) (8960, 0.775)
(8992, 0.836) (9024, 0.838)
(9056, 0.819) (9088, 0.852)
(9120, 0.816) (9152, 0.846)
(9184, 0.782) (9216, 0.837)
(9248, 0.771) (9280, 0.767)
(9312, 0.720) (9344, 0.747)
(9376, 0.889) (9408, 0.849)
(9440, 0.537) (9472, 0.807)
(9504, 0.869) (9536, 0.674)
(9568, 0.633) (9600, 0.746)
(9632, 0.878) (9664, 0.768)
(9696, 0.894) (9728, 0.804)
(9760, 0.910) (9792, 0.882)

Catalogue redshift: 0.492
